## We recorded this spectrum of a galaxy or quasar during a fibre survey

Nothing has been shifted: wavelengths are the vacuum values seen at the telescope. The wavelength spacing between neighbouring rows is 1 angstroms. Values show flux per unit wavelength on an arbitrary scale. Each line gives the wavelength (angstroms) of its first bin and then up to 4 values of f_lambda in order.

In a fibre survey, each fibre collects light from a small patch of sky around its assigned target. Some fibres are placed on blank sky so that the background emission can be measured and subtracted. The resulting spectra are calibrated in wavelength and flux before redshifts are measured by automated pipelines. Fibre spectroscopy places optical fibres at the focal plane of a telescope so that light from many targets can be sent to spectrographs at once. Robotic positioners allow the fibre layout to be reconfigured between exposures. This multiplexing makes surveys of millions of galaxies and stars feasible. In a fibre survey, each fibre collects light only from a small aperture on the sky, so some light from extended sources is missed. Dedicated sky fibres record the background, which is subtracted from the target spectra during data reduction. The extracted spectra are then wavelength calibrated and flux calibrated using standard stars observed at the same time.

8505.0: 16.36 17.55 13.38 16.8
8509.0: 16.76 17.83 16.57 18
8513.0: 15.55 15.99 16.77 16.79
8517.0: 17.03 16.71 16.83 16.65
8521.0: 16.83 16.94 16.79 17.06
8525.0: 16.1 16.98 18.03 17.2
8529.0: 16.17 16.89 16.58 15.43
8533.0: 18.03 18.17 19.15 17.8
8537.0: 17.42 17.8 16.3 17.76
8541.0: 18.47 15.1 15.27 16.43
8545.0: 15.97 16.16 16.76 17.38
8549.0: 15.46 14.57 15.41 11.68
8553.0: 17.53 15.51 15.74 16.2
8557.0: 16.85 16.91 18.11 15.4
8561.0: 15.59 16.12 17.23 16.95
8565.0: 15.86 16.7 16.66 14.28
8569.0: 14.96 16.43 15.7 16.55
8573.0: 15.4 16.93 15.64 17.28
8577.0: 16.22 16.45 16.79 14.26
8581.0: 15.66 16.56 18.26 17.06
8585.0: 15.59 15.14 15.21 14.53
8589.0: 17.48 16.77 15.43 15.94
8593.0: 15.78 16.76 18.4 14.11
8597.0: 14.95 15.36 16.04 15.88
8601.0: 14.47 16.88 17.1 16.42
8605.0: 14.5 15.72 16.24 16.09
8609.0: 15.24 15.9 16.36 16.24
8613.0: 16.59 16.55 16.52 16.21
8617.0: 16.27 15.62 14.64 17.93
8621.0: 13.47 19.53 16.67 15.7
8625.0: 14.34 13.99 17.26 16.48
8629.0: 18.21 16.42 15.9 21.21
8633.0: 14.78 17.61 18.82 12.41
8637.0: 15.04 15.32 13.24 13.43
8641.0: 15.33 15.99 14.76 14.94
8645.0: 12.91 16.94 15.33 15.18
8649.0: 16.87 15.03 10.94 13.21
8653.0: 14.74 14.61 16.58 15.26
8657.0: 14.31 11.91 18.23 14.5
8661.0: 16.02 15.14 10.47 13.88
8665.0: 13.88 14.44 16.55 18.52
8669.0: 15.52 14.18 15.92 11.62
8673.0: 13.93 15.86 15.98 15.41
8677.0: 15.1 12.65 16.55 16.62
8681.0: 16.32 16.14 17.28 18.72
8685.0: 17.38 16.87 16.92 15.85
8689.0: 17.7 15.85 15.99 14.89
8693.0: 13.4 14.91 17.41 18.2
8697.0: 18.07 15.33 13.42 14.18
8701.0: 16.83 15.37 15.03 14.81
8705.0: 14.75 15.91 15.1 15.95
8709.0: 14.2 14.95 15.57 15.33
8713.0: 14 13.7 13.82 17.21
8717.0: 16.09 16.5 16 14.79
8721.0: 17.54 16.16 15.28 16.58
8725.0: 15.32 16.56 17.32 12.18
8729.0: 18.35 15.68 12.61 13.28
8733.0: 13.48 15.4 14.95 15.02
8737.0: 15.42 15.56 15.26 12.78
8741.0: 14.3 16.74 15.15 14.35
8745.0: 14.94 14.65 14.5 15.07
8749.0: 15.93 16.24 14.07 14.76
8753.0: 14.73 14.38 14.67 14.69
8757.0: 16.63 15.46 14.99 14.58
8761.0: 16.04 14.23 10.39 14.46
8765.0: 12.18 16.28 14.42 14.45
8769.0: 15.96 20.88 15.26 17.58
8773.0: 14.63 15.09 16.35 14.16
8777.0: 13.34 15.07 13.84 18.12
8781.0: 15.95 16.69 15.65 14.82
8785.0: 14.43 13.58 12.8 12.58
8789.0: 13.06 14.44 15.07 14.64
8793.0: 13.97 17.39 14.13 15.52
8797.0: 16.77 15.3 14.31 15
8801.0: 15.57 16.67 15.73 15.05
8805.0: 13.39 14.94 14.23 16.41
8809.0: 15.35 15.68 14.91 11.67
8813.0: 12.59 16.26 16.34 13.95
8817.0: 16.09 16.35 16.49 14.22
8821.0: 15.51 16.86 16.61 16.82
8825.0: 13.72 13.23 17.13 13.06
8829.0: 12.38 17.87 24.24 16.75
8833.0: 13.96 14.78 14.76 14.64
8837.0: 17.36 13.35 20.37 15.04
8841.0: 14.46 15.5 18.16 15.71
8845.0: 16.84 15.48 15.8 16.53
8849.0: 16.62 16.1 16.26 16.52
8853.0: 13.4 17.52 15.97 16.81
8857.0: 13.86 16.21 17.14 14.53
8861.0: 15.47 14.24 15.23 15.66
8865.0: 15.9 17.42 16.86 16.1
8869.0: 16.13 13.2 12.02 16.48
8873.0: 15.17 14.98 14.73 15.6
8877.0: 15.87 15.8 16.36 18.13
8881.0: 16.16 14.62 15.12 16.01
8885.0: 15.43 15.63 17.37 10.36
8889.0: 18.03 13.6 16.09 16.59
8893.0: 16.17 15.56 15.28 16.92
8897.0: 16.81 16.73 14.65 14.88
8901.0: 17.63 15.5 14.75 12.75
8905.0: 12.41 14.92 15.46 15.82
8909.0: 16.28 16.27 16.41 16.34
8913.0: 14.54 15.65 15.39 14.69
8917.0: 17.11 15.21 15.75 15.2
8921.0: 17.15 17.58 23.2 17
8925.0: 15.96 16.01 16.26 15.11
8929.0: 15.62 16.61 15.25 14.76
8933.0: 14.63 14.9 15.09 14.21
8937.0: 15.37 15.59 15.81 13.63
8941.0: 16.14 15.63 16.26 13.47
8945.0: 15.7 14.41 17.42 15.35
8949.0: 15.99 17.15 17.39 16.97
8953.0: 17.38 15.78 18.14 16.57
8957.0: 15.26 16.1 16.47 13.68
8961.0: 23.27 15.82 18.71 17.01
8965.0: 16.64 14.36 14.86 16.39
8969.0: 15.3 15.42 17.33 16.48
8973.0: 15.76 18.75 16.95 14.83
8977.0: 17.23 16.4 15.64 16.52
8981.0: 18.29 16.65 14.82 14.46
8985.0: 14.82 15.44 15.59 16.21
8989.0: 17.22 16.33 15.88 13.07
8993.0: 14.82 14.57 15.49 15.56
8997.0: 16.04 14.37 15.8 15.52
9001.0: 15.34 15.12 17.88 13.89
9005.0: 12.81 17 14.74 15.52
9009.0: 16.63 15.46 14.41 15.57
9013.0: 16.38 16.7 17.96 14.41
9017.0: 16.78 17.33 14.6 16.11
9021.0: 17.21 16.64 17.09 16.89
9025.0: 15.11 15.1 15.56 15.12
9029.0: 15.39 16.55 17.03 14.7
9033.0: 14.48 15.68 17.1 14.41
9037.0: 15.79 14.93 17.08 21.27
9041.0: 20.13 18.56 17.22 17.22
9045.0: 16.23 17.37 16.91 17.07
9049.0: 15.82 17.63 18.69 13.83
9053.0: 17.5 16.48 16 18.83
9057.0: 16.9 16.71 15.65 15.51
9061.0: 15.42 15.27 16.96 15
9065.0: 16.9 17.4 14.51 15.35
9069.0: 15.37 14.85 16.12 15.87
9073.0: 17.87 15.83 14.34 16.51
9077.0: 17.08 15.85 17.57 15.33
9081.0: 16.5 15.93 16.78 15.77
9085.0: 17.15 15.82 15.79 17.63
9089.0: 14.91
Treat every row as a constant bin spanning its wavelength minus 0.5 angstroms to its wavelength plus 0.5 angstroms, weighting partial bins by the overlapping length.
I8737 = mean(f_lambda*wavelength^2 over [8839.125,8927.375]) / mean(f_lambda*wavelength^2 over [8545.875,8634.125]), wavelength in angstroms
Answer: 1.0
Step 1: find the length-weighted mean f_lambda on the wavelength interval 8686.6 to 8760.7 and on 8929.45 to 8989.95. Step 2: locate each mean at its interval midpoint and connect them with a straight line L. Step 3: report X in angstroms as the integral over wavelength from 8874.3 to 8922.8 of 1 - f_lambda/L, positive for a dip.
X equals 0.6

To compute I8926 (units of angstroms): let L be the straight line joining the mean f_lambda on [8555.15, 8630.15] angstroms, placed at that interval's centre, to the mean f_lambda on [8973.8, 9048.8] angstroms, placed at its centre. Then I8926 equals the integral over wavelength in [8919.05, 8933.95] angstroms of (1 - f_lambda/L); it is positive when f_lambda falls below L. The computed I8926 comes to -0.28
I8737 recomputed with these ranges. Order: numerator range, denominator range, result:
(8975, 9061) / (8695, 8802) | 1.13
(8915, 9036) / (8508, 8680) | 1.09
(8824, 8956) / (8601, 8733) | 1.07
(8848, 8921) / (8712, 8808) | 1.06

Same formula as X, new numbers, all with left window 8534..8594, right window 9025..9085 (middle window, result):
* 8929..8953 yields 1.08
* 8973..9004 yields 0.98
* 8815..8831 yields 0.64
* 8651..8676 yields 2.37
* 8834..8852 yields 0.31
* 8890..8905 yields 0.71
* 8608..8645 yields 0.79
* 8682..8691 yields -0.37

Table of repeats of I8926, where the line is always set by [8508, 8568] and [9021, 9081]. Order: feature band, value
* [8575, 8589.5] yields 0.4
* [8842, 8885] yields 1.8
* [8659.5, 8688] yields 1.9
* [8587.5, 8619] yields 1.1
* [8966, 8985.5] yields 0.4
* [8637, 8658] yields 2.4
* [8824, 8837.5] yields 0.6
